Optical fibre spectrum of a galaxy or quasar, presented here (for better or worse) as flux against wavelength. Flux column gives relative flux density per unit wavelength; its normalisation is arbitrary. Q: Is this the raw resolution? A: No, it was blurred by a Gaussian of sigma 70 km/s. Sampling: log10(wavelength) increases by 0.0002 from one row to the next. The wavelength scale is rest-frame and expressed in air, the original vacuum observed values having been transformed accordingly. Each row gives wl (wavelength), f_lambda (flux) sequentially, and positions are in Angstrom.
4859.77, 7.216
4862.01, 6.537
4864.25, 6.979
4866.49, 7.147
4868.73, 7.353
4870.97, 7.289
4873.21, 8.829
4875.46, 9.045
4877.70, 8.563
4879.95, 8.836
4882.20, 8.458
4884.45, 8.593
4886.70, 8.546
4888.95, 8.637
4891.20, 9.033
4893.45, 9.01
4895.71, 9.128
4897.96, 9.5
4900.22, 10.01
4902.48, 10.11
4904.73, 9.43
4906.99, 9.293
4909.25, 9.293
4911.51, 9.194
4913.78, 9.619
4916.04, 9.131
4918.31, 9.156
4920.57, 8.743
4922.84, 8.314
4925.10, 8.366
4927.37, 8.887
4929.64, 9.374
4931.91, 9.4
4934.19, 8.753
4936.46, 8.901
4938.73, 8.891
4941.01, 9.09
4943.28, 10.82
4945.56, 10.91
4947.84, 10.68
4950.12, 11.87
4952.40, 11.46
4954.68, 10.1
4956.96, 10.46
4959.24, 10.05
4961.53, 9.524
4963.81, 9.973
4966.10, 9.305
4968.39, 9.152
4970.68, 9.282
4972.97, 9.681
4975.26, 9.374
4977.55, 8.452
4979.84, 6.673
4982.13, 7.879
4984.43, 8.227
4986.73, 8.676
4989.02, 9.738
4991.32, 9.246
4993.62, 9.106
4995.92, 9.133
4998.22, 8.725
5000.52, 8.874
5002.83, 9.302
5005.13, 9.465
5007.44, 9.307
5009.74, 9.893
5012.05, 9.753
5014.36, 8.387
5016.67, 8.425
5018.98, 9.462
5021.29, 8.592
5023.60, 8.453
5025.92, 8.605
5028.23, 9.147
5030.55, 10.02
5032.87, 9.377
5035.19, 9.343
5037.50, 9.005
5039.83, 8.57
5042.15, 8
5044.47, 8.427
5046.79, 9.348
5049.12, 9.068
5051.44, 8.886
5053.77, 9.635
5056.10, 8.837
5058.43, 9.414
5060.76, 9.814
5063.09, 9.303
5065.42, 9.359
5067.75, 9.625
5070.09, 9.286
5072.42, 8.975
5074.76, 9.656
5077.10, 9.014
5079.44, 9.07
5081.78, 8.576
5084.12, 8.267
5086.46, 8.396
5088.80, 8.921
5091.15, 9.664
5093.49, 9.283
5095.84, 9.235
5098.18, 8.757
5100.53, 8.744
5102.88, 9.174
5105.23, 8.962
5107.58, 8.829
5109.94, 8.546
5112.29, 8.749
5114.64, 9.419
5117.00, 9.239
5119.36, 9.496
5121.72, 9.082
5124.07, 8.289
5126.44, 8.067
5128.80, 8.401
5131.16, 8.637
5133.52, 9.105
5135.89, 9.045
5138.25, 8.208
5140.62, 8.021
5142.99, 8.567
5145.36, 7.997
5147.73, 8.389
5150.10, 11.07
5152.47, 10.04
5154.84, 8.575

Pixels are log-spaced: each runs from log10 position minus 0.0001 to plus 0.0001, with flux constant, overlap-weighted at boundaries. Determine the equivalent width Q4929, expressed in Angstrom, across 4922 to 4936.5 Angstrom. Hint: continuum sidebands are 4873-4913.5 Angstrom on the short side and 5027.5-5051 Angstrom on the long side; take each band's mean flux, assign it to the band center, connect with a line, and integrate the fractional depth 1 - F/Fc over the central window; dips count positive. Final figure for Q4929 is 0.3 Angstrom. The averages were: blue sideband 9.1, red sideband 9.02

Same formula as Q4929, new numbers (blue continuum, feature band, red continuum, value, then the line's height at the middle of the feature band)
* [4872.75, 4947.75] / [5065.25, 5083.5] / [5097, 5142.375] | -0.6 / 8.86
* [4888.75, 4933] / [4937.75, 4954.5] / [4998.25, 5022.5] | -2.5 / 9.17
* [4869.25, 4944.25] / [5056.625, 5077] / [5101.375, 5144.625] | -1.3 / 8.83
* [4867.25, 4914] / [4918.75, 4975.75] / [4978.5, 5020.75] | -4.8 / 8.91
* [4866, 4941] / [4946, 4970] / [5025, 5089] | -3.5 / 8.96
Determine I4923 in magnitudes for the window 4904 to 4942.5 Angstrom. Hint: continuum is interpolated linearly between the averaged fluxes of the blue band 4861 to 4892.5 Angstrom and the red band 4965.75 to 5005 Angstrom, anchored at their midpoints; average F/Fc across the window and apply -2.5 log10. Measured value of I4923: -0.07 mag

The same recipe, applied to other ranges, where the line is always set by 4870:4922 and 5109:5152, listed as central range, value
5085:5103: -0.02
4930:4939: 0.00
